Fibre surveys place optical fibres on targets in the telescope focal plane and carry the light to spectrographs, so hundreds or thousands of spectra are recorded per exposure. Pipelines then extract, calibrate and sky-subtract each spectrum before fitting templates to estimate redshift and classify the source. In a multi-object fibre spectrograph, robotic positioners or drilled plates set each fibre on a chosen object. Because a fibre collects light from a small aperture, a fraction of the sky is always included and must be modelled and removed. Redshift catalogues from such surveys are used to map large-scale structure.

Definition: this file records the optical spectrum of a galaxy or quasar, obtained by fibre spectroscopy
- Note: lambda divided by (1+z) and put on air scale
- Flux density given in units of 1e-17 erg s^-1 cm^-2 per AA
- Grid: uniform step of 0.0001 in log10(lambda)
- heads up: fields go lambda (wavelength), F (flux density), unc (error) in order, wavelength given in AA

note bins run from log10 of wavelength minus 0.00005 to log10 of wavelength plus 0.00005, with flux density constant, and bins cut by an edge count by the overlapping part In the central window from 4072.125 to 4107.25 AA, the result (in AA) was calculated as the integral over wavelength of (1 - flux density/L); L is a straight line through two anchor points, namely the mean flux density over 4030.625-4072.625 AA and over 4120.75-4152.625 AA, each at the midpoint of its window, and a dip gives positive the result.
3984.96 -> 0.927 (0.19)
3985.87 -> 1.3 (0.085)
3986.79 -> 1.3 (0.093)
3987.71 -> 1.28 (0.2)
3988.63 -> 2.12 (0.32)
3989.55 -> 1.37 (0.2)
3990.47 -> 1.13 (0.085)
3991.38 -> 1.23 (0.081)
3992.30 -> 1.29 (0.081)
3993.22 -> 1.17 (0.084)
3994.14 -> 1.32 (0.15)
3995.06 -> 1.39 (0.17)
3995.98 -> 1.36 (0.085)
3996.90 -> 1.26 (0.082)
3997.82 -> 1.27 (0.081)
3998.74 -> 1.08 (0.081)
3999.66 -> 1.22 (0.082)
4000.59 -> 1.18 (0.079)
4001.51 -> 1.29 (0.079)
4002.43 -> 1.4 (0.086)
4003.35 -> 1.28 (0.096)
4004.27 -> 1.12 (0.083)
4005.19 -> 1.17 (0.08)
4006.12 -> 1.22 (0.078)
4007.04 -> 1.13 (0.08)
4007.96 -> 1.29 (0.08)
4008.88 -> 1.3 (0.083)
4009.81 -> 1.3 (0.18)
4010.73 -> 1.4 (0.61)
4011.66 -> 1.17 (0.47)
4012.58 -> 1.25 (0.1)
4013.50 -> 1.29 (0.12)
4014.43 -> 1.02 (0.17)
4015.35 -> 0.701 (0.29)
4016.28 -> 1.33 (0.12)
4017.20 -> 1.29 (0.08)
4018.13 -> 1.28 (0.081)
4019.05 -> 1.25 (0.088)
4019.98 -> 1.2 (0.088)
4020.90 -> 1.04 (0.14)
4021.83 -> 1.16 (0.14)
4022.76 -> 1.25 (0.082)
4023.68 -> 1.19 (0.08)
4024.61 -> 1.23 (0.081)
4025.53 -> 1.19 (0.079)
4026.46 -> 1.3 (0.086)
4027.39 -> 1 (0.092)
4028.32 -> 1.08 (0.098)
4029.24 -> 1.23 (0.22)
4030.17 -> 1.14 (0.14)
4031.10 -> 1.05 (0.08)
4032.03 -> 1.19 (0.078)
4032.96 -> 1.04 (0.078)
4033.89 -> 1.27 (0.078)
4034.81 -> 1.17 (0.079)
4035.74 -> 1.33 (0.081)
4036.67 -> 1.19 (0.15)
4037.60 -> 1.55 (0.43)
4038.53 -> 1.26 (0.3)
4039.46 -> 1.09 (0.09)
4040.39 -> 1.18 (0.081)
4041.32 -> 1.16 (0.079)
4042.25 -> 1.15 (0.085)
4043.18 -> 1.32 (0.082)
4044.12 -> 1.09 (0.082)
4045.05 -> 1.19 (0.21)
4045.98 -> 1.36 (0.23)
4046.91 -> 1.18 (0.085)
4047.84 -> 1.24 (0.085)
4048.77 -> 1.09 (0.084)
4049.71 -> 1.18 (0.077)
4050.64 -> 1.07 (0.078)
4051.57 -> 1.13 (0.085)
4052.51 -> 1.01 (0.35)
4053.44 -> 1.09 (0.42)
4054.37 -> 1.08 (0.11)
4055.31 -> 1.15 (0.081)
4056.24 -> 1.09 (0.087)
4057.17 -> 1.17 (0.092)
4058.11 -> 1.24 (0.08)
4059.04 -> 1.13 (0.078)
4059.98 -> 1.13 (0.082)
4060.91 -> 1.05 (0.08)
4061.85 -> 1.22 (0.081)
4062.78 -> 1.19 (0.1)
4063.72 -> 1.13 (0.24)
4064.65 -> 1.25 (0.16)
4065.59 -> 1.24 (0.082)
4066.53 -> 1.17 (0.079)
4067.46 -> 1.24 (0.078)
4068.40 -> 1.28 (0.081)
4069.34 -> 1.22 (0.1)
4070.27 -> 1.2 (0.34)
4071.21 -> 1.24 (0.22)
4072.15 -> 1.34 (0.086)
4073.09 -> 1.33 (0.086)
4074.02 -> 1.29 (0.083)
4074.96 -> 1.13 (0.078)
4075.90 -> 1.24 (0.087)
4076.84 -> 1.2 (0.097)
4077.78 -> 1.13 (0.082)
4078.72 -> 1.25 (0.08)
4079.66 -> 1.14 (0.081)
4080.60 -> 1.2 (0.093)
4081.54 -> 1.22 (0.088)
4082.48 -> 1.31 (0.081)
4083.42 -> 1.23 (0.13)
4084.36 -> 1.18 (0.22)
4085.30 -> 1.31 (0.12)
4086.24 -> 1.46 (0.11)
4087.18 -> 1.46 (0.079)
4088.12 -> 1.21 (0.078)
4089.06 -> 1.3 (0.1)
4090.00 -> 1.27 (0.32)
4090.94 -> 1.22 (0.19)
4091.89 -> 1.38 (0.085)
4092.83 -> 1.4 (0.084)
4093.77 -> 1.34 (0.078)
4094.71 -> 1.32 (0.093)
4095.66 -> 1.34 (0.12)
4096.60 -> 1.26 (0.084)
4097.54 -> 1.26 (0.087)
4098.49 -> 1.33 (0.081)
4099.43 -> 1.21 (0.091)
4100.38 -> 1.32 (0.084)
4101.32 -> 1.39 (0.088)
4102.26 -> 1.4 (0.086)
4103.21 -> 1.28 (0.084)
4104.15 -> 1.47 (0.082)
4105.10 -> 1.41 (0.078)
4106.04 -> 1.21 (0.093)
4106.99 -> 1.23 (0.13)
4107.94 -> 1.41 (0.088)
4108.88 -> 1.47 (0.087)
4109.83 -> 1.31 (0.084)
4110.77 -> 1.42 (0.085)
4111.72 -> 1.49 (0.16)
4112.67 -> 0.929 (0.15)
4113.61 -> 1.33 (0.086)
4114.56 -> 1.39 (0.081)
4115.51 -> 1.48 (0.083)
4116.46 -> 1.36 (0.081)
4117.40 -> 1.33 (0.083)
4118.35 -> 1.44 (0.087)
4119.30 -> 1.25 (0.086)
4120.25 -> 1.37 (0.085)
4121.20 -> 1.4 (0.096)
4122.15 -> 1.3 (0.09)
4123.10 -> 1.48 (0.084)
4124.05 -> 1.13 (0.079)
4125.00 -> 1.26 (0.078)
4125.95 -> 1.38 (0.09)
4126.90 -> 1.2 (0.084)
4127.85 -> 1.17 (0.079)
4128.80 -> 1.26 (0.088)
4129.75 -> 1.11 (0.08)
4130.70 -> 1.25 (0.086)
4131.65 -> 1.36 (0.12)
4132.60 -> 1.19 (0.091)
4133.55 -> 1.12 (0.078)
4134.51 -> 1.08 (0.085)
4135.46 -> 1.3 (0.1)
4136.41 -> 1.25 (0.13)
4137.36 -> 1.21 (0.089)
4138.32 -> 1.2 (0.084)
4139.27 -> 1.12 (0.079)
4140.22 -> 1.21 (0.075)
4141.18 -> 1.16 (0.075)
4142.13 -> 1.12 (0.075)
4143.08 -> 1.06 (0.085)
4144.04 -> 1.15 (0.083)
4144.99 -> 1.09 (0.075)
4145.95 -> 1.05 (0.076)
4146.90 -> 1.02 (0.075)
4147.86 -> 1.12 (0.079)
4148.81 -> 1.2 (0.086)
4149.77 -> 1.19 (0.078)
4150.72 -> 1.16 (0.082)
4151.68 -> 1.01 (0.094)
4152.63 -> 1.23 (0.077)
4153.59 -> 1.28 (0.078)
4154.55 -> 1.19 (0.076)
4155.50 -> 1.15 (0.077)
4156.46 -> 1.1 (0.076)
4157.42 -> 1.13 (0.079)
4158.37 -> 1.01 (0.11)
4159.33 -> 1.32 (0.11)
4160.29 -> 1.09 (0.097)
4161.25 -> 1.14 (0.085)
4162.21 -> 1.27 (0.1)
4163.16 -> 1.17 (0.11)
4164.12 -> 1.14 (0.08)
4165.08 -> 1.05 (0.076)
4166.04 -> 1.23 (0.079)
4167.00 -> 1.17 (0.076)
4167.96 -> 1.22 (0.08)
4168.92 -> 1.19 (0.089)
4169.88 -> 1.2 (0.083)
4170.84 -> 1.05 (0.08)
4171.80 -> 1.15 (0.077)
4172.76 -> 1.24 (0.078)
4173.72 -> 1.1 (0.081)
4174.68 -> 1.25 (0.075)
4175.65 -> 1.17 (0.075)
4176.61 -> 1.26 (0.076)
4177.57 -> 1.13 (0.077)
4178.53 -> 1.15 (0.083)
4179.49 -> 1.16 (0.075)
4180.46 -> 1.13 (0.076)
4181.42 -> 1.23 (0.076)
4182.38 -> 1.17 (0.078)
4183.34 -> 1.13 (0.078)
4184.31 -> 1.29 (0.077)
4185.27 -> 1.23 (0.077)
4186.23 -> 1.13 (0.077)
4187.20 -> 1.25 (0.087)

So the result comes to -3.0 AA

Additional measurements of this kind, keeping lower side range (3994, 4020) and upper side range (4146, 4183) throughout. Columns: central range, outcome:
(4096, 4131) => -3.90 AA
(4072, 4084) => -0.28 AA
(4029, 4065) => 1.22 AA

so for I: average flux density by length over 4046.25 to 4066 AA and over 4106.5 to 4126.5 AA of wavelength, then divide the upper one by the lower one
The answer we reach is 1.2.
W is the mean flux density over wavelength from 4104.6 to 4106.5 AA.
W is 1.31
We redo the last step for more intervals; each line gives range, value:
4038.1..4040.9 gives 1.18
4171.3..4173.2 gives 1.19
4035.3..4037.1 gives 1.26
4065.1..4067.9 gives 1.22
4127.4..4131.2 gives 1.2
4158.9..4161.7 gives 1.18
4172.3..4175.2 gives 1.19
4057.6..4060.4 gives 1.16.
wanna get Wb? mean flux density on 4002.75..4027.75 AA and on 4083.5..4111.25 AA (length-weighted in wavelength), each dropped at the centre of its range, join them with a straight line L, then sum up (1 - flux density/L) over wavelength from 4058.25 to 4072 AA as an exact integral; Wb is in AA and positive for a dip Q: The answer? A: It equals 0.9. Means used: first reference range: 1.2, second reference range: 1.33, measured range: 1.2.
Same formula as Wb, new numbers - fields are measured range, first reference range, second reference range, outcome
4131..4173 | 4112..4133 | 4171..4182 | 2.3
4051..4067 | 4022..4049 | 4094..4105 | 1.3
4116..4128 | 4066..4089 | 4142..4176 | -1.2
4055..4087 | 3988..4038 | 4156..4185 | -0.2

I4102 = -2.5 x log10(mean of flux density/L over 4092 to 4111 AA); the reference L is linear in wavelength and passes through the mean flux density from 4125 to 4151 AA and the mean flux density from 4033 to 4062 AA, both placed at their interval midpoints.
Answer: -0.14 mag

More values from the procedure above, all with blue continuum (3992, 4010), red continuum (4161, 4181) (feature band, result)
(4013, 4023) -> 0.07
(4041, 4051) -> 0.04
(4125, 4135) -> -0.02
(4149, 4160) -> 0.02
